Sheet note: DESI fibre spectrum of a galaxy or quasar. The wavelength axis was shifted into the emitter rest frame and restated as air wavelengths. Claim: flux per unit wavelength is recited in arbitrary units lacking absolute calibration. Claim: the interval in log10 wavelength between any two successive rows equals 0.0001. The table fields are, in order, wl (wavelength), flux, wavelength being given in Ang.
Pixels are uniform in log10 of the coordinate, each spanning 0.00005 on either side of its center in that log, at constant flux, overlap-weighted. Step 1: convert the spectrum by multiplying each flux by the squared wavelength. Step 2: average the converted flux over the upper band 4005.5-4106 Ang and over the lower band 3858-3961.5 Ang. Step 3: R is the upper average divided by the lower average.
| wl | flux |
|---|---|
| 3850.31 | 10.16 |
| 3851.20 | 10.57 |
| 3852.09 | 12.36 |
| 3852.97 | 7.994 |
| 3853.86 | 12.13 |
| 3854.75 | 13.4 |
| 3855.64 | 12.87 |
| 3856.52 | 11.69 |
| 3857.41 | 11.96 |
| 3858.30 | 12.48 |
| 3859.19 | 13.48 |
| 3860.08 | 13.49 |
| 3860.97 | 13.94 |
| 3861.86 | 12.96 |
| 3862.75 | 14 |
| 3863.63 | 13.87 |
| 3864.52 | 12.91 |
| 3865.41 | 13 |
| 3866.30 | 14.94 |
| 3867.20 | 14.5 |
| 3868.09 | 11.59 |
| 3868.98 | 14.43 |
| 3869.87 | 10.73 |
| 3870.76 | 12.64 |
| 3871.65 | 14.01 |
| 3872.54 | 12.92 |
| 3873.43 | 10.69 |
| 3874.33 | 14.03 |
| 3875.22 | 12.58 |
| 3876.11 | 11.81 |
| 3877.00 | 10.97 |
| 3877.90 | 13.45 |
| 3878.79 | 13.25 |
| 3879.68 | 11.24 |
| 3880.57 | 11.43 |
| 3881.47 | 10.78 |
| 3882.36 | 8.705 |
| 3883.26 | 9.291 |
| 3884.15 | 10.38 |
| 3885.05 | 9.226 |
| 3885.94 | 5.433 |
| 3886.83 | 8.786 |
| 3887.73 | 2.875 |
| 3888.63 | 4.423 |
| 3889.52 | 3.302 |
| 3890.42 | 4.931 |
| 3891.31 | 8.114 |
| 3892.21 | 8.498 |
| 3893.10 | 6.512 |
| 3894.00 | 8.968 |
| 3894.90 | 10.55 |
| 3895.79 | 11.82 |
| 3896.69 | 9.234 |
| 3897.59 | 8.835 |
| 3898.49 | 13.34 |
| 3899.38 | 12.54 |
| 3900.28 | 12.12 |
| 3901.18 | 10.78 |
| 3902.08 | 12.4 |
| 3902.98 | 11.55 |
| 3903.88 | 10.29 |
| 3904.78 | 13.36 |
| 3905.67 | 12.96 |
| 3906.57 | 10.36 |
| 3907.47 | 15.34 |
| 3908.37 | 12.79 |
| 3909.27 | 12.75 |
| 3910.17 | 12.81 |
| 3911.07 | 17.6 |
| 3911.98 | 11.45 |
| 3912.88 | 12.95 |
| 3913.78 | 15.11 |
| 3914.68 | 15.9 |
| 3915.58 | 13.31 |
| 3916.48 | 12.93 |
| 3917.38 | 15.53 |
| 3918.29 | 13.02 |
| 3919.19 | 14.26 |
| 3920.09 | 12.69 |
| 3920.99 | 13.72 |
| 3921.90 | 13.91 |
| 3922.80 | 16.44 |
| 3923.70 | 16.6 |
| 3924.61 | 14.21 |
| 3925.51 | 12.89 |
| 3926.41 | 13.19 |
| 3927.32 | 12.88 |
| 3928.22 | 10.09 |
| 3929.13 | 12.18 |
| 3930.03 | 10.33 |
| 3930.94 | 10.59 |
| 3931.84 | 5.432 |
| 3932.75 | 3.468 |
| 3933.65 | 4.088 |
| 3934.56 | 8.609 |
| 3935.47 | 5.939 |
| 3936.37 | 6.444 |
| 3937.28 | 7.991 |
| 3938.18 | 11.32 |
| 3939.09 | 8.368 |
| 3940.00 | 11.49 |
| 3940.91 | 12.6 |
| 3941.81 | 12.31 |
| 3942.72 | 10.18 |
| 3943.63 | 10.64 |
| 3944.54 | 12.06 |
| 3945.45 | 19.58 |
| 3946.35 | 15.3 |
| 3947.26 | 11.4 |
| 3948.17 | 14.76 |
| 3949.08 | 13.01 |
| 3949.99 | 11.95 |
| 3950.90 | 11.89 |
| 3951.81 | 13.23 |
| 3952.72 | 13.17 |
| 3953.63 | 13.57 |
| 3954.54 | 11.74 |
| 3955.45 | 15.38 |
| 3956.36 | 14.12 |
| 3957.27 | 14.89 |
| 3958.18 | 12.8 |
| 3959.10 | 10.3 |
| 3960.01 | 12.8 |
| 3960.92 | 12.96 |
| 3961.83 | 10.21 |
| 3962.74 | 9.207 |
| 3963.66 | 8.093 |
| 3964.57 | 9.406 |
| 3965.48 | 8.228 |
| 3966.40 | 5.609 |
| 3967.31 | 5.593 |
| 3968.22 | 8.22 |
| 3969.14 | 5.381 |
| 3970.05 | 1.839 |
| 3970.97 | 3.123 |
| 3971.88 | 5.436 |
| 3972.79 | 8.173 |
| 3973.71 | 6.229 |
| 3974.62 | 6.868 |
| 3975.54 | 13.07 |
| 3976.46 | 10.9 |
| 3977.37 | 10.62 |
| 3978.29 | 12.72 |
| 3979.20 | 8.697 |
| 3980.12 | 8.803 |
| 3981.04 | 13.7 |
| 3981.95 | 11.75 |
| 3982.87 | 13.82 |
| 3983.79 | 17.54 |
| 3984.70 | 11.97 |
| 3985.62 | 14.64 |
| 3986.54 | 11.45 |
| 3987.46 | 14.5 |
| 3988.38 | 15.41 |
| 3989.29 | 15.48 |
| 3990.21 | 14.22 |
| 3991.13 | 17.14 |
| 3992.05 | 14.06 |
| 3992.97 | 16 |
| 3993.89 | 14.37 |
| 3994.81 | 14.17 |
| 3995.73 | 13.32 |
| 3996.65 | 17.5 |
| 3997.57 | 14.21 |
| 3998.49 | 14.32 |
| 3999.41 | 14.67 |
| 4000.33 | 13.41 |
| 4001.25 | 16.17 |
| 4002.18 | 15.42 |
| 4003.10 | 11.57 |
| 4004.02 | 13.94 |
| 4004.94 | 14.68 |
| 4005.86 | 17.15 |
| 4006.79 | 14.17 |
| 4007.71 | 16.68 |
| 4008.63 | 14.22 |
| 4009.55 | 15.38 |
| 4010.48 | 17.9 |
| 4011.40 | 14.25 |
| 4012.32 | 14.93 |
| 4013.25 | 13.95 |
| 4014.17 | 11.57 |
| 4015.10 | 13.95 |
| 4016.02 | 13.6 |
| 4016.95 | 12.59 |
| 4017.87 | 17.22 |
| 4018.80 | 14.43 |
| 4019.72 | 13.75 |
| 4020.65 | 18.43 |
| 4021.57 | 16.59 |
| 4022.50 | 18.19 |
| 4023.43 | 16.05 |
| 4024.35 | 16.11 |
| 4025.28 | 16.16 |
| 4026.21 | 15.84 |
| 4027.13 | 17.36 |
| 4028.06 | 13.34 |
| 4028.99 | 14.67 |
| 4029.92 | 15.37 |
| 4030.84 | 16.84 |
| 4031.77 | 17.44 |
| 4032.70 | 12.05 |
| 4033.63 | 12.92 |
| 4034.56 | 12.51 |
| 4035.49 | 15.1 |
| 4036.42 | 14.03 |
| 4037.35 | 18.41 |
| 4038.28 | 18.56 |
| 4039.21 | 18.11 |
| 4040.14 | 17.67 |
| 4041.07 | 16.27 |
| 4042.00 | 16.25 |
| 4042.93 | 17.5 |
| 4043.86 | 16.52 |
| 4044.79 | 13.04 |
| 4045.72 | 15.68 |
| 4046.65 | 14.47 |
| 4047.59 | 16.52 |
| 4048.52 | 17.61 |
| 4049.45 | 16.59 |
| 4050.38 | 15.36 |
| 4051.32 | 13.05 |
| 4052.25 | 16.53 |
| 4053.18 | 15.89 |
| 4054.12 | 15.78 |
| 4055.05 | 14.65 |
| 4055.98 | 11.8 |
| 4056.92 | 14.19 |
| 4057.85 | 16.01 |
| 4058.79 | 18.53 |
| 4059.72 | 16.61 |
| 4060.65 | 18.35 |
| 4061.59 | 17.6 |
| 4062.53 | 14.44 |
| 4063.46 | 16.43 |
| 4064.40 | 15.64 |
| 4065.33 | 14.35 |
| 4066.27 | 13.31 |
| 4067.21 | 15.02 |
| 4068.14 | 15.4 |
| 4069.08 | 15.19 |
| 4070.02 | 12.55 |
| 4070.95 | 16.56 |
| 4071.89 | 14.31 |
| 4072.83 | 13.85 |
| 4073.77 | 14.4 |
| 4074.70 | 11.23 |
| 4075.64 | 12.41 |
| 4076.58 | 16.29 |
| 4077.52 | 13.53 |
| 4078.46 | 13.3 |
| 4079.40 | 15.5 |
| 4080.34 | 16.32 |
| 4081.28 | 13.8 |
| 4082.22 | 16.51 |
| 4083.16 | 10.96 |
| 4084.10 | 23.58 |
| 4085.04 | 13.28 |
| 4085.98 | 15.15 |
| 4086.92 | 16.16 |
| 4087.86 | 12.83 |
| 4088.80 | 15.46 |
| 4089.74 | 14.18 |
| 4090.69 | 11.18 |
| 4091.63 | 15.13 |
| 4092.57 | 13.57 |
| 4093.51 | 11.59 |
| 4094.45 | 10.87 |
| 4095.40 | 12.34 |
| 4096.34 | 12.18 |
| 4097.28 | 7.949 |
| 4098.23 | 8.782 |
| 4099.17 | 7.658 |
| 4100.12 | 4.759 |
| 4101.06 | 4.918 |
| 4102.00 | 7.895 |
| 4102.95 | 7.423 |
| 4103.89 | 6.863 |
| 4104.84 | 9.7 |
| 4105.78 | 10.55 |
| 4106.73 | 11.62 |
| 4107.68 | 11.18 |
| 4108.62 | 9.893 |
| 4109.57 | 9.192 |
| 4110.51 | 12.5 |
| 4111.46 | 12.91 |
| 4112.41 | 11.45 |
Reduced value 1.32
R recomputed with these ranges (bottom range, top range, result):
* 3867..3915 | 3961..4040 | 1.27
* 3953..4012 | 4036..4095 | 1.29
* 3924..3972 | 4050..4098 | 1.48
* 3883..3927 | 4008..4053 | 1.44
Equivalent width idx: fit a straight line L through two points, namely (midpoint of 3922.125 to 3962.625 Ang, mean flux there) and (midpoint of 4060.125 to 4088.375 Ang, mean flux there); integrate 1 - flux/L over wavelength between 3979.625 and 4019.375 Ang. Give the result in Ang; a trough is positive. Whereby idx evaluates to -4.0 Ang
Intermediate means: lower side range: 11.7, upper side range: 14.9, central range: 14.4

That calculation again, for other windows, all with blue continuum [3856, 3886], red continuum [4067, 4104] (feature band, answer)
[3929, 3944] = 4.29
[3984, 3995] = -1.73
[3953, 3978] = 6.01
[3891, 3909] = 1.83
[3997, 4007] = -1.57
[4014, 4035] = -4.14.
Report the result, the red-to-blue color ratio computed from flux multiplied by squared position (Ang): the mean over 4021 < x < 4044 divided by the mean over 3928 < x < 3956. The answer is 1.53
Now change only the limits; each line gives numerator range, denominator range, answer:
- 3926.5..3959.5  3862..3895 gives 1.10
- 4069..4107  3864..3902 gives 1.31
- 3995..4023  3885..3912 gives 1.56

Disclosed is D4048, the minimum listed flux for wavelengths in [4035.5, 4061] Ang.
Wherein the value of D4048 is 11.8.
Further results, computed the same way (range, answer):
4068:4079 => 11.23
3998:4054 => 11.57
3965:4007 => 1.839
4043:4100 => 7.658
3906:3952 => 3.468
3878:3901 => 2.875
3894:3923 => 8.835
